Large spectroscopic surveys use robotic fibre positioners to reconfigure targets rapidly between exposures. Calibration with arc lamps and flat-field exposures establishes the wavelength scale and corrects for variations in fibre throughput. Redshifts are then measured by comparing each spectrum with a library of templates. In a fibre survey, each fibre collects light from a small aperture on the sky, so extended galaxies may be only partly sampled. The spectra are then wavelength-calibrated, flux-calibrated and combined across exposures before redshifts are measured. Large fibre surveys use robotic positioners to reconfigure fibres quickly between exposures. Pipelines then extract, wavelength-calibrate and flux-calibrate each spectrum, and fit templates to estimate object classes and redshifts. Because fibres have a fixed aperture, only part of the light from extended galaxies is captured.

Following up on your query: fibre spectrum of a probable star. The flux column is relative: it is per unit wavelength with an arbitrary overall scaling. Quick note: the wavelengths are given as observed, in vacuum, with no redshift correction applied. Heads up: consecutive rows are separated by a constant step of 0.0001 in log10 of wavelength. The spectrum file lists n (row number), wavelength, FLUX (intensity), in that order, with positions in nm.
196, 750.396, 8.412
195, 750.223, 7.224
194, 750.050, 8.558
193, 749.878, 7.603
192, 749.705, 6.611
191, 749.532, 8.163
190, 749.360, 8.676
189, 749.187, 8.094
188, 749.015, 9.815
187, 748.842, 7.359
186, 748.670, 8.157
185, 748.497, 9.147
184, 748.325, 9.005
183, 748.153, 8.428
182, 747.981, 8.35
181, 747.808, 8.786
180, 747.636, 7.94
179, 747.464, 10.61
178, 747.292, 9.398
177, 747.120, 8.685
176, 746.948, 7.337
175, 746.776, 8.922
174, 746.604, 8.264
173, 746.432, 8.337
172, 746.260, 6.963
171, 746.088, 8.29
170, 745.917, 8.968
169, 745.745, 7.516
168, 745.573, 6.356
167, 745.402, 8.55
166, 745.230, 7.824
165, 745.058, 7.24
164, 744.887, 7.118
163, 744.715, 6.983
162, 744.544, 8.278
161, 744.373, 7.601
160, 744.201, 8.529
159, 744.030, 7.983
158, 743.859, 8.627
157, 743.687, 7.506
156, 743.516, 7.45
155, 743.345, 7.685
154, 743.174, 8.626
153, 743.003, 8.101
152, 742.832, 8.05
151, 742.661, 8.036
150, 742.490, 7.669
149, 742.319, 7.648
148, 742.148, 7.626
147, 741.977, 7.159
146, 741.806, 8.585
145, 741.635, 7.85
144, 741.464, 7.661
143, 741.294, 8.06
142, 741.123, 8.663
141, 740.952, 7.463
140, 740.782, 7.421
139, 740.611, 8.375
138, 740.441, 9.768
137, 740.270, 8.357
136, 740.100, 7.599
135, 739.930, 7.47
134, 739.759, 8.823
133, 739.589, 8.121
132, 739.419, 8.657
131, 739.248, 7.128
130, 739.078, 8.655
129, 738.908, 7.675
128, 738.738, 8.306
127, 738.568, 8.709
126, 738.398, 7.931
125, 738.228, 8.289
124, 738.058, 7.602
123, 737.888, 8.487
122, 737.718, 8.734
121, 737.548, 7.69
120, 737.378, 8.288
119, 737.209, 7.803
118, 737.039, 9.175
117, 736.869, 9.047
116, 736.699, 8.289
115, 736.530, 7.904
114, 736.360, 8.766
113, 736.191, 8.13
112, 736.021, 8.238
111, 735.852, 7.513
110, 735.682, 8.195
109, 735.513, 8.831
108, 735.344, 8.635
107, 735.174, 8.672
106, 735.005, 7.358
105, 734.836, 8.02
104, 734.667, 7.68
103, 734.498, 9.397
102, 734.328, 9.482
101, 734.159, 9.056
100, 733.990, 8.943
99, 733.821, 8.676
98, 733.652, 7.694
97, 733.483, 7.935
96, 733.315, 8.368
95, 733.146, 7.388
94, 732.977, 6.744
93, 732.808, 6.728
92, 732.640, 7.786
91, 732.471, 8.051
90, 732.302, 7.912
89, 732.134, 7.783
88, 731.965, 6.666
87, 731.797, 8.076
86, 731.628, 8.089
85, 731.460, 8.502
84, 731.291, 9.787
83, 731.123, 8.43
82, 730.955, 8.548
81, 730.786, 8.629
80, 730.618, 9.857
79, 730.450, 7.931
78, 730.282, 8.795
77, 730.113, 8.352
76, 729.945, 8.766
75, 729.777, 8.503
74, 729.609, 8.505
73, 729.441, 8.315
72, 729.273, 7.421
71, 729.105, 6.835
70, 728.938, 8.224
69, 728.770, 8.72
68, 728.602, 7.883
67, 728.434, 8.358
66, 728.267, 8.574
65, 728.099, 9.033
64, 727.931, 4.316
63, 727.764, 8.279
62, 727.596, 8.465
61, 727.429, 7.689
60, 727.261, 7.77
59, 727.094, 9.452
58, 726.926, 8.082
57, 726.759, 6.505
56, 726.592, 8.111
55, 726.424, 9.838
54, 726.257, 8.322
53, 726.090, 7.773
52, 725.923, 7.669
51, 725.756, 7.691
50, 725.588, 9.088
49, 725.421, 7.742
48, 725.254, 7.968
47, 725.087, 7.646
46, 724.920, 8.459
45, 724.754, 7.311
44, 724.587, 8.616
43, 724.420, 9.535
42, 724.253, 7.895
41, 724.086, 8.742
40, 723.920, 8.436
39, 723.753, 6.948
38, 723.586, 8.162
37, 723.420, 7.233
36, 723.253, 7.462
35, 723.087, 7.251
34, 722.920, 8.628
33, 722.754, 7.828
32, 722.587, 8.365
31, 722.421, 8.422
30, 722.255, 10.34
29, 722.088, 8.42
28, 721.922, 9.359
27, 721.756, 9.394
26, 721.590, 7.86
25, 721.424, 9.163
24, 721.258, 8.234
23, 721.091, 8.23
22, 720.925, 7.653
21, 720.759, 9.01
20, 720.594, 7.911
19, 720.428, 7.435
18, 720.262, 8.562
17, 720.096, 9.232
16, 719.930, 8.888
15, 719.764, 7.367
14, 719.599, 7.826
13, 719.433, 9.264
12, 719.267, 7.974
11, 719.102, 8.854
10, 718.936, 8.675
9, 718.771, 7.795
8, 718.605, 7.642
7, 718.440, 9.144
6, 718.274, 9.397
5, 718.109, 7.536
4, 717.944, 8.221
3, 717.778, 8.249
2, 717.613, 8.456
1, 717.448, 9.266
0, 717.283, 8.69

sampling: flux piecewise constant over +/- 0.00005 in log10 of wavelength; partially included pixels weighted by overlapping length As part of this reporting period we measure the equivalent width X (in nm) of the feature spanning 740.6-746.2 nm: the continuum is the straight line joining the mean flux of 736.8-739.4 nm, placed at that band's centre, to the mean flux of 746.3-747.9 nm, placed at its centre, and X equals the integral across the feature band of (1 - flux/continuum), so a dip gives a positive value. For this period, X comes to 0.41 nm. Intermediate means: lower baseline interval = 8.24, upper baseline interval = 8.64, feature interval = 7.85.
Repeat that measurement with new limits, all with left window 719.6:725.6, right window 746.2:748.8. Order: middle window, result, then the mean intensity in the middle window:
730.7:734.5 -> 0.10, 8.18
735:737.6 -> 0.03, 8.32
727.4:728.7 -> 0.08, 7.84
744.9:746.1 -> 0.11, 7.75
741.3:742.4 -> 0.09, 7.78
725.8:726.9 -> 0.04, 8.03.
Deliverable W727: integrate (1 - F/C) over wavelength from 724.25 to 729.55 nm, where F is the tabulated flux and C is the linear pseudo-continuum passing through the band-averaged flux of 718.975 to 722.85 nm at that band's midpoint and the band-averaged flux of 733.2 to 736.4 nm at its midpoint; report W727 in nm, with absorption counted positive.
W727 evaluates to 0.25 nm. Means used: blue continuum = 8.51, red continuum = 8.39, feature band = 8.05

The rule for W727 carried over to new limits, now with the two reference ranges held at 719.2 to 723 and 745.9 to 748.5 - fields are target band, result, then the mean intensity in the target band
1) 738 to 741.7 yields 0.18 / 8.12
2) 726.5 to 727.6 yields 0.07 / 7.99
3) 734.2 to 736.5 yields 0.04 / 8.38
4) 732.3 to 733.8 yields 0.15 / 7.65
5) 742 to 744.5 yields 0.18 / 7.93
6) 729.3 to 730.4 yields 0.01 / 8.46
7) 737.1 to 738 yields 0.03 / 8.21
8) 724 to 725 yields 0.01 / 8.43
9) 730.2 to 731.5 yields -0.05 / 8.82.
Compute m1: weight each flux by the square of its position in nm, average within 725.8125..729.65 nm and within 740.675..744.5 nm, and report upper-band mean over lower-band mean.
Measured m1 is 1.03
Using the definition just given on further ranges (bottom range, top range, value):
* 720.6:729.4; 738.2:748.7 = 1.05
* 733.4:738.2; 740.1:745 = 0.97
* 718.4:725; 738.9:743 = 1.02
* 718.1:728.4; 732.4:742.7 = 1.03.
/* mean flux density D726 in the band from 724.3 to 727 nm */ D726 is 8.14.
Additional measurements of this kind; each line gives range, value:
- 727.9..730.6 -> 8.15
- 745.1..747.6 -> 8.26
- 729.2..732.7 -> 8.32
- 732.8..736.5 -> 8.23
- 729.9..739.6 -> 8.26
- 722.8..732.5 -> 8.13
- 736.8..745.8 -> 8.01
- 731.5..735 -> 8.02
